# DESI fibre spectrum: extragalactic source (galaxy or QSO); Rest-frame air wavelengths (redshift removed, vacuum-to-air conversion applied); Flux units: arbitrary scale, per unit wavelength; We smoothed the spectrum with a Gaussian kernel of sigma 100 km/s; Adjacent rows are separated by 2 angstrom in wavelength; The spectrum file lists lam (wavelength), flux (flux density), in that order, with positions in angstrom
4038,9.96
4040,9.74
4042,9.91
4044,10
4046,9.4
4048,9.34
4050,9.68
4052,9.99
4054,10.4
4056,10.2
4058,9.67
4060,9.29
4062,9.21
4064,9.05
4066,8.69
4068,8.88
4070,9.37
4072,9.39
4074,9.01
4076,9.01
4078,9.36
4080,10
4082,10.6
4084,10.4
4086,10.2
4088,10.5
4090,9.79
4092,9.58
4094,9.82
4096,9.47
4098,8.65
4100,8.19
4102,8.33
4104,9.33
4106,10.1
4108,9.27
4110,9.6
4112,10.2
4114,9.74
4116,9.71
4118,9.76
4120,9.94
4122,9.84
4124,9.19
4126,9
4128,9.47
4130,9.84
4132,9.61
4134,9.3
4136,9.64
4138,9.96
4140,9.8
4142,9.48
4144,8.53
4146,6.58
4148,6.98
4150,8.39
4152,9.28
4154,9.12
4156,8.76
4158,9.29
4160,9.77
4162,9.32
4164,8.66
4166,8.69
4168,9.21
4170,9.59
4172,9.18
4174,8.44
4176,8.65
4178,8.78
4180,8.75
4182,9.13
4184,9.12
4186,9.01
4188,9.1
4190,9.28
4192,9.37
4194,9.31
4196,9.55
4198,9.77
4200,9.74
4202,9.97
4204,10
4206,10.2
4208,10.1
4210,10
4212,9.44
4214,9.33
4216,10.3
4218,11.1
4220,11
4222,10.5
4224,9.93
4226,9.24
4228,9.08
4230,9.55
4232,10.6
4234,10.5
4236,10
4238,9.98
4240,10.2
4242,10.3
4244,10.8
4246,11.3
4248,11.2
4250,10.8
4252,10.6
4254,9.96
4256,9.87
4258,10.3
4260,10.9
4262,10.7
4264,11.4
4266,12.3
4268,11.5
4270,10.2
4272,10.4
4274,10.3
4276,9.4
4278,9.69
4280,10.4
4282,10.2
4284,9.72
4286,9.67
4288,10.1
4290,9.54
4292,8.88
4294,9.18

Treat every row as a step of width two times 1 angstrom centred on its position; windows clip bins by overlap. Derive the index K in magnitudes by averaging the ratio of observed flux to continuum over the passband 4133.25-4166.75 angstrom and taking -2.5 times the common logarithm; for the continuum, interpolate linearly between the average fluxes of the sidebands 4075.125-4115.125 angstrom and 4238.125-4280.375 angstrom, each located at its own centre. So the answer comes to 0.12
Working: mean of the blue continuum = 9.61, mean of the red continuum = 10.6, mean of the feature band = 8.91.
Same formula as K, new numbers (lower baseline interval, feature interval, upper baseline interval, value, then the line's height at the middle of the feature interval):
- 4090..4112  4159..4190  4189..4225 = 0.08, 9.74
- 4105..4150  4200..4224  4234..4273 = 0.01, 10.2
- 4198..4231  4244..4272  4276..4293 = -0.11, 9.83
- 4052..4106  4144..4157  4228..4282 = 0.20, 9.89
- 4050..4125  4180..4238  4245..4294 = 0.04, 10.1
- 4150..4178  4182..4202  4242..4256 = 0.02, 9.58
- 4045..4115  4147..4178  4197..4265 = 0.12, 9.93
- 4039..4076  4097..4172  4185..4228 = 0.05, 9.66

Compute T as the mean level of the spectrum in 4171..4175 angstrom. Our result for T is 8.81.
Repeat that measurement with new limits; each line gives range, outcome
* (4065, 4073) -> 9.08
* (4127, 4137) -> 9.57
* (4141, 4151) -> 7.99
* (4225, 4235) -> 9.79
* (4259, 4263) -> 10.8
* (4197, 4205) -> 9.87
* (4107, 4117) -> 9.7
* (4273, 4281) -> 9.95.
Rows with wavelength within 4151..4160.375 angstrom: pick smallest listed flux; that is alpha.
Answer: 8.76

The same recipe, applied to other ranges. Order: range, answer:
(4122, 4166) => 6.58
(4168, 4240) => 8.44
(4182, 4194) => 9.01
